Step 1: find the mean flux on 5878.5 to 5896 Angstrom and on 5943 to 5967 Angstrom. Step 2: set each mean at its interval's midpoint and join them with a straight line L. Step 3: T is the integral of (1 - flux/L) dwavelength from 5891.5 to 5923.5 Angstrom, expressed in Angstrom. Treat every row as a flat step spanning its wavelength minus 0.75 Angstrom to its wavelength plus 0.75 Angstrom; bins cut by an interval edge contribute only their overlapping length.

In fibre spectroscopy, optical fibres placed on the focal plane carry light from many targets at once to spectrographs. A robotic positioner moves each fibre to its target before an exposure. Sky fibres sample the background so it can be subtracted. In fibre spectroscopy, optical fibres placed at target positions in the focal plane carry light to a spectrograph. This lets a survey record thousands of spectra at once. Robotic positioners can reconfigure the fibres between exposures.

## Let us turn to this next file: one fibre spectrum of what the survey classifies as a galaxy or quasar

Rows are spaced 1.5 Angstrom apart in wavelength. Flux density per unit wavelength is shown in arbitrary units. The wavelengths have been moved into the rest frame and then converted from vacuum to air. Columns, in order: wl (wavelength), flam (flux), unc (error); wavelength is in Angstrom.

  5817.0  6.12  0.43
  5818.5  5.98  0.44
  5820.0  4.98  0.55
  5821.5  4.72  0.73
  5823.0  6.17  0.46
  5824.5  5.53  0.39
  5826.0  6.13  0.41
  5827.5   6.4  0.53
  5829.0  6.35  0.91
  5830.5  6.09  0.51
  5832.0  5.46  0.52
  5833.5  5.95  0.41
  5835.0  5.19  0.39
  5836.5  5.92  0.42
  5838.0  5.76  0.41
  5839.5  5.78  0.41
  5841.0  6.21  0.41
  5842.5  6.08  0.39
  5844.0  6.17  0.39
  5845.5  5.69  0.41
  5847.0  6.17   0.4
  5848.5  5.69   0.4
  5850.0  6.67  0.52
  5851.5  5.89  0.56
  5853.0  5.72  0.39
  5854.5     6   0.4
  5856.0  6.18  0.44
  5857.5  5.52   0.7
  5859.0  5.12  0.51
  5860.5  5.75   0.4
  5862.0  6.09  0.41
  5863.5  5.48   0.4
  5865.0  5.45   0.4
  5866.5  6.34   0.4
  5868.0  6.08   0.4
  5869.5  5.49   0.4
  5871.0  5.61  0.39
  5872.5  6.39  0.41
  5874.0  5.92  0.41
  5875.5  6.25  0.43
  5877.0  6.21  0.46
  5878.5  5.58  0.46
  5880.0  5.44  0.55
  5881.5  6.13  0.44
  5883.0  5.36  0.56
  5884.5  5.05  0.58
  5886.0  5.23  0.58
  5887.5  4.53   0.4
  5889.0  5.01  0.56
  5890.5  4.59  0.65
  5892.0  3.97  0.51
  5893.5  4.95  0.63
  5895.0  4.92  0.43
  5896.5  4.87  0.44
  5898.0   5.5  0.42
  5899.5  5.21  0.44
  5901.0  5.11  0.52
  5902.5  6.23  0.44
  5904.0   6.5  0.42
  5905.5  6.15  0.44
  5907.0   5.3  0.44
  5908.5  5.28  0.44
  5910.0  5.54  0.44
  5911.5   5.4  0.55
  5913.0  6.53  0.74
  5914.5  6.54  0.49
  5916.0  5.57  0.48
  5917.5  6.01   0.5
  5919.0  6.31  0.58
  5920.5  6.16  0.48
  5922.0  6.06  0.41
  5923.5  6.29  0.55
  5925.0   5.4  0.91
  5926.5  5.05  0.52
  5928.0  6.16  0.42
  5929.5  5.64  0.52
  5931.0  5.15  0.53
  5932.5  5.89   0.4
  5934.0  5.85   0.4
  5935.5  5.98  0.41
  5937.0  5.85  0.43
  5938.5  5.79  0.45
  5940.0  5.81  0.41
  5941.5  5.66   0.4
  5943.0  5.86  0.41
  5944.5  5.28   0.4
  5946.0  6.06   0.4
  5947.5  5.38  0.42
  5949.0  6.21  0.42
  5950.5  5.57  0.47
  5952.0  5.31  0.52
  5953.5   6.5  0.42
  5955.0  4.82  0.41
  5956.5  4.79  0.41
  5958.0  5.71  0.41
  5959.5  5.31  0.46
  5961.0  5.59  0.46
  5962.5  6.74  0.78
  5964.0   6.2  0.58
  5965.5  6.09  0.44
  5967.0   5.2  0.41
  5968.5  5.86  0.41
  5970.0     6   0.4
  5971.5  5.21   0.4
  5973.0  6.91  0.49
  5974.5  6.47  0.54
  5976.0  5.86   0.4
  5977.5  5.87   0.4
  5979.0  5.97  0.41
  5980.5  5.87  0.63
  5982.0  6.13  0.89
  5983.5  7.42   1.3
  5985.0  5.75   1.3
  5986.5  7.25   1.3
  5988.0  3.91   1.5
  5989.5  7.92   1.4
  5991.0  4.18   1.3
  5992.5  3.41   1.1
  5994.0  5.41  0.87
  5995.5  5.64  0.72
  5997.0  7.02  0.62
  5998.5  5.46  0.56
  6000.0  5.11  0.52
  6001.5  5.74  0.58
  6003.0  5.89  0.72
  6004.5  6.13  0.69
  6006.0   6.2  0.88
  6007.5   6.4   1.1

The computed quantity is -2.5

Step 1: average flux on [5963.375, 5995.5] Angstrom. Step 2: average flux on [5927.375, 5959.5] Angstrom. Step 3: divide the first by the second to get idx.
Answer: 1.03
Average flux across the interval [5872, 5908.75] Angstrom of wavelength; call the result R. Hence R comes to 5.42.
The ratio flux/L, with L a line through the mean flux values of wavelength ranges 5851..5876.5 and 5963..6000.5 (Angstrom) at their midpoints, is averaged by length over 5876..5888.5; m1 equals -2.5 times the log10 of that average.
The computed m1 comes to 0.08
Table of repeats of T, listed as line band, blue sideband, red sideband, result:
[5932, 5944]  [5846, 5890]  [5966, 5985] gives 0.2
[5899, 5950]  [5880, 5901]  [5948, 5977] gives -3.8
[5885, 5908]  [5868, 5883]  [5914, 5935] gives 2.6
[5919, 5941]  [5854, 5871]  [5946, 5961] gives -0.8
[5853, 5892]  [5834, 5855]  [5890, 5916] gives 0.7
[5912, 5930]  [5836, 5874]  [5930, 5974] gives -0.6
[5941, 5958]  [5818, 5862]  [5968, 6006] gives 0.8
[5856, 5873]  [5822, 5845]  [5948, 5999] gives 0.4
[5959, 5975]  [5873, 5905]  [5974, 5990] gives 0.3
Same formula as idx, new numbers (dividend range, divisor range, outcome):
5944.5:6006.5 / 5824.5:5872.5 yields 0.98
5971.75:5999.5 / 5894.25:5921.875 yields 1.03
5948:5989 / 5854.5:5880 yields 1.01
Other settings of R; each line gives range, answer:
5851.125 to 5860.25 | 5.73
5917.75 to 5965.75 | 5.76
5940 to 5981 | 5.79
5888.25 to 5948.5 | 5.62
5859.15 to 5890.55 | 5.63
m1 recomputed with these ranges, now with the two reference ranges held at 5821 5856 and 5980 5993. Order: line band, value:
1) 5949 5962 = 0.06 mag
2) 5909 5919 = -0.02 mag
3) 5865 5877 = -0.02 mag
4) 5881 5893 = 0.18 mag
